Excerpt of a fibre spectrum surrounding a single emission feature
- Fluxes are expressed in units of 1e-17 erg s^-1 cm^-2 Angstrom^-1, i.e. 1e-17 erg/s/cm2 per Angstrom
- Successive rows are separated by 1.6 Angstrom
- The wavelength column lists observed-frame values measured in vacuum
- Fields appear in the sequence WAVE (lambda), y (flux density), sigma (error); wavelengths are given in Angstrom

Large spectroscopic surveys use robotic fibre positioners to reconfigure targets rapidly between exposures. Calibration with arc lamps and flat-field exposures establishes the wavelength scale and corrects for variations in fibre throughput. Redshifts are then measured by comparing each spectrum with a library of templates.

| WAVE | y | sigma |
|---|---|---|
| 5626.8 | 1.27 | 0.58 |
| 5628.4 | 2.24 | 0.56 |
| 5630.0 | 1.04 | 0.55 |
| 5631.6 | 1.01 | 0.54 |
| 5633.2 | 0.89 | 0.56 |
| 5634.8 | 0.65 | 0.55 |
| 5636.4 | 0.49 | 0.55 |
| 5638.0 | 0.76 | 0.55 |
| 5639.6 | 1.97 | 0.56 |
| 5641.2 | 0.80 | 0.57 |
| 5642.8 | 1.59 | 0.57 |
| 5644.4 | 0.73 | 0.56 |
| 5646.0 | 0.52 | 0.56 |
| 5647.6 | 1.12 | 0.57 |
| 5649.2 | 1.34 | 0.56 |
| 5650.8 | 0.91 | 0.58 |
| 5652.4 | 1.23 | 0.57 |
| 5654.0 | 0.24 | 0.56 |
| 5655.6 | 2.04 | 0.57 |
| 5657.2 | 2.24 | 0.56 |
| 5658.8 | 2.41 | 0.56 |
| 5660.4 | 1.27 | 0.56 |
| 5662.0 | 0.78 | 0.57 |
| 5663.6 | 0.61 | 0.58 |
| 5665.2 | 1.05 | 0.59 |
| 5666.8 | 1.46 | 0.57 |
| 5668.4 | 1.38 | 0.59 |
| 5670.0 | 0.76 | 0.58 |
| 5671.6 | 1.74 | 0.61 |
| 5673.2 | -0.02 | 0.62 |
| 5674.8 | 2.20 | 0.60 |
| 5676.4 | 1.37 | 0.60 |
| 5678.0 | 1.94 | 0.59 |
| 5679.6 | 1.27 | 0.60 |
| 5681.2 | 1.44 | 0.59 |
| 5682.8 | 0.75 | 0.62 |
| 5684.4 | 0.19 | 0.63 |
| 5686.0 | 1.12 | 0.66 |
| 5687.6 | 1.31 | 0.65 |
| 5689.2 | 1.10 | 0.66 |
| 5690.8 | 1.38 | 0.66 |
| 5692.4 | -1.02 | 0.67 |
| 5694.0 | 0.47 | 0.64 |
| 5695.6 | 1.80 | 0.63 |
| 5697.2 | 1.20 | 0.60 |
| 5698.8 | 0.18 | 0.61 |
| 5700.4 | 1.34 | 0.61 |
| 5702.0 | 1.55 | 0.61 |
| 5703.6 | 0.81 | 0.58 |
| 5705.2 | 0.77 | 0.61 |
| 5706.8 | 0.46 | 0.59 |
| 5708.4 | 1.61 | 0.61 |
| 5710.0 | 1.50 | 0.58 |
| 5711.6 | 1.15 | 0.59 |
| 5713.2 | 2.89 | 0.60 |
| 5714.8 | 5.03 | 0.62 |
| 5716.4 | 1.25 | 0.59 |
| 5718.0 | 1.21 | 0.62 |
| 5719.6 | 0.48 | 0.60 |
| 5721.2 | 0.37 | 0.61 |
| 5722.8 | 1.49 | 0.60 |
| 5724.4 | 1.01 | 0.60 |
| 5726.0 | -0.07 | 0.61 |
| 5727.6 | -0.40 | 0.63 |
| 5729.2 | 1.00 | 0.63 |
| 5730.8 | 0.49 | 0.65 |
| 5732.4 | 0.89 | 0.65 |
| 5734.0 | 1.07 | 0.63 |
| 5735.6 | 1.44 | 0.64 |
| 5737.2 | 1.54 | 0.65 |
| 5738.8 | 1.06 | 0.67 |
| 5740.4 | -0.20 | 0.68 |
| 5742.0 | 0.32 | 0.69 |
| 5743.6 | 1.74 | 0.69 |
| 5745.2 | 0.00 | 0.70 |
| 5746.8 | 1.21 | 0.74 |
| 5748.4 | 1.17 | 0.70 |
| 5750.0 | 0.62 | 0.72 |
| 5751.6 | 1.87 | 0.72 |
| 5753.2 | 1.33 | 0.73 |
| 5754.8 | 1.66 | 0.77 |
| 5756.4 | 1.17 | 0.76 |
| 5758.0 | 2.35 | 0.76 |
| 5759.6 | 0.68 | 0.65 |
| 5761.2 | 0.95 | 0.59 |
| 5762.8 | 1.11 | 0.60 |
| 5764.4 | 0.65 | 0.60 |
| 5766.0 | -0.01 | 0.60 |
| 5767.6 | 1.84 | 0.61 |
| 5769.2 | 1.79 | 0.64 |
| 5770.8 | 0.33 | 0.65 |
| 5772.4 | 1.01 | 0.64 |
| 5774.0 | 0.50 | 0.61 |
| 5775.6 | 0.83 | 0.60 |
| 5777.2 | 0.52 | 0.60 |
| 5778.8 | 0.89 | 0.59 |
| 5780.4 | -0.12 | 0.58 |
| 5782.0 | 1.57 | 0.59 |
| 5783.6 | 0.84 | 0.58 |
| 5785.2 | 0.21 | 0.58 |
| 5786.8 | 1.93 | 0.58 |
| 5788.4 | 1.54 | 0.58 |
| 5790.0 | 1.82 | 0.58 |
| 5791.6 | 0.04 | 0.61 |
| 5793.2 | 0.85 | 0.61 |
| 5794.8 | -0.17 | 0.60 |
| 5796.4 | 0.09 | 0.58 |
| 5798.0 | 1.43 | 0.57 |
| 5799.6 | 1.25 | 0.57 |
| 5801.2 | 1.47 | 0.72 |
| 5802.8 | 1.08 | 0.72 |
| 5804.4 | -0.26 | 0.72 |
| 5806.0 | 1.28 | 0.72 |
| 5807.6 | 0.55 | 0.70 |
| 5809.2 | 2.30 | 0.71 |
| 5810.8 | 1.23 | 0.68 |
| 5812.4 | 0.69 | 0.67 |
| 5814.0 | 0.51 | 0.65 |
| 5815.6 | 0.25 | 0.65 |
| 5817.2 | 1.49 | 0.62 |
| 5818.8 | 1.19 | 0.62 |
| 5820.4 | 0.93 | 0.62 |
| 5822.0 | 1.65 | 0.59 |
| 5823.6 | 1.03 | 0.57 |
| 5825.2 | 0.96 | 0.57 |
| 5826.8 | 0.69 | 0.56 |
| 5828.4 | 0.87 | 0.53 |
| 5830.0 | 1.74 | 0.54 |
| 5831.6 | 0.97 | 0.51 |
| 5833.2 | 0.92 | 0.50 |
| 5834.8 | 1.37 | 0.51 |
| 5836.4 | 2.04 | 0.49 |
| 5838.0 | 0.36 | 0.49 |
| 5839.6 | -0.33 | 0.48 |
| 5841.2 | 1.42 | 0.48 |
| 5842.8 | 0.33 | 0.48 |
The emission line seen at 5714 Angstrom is [O III] 5007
